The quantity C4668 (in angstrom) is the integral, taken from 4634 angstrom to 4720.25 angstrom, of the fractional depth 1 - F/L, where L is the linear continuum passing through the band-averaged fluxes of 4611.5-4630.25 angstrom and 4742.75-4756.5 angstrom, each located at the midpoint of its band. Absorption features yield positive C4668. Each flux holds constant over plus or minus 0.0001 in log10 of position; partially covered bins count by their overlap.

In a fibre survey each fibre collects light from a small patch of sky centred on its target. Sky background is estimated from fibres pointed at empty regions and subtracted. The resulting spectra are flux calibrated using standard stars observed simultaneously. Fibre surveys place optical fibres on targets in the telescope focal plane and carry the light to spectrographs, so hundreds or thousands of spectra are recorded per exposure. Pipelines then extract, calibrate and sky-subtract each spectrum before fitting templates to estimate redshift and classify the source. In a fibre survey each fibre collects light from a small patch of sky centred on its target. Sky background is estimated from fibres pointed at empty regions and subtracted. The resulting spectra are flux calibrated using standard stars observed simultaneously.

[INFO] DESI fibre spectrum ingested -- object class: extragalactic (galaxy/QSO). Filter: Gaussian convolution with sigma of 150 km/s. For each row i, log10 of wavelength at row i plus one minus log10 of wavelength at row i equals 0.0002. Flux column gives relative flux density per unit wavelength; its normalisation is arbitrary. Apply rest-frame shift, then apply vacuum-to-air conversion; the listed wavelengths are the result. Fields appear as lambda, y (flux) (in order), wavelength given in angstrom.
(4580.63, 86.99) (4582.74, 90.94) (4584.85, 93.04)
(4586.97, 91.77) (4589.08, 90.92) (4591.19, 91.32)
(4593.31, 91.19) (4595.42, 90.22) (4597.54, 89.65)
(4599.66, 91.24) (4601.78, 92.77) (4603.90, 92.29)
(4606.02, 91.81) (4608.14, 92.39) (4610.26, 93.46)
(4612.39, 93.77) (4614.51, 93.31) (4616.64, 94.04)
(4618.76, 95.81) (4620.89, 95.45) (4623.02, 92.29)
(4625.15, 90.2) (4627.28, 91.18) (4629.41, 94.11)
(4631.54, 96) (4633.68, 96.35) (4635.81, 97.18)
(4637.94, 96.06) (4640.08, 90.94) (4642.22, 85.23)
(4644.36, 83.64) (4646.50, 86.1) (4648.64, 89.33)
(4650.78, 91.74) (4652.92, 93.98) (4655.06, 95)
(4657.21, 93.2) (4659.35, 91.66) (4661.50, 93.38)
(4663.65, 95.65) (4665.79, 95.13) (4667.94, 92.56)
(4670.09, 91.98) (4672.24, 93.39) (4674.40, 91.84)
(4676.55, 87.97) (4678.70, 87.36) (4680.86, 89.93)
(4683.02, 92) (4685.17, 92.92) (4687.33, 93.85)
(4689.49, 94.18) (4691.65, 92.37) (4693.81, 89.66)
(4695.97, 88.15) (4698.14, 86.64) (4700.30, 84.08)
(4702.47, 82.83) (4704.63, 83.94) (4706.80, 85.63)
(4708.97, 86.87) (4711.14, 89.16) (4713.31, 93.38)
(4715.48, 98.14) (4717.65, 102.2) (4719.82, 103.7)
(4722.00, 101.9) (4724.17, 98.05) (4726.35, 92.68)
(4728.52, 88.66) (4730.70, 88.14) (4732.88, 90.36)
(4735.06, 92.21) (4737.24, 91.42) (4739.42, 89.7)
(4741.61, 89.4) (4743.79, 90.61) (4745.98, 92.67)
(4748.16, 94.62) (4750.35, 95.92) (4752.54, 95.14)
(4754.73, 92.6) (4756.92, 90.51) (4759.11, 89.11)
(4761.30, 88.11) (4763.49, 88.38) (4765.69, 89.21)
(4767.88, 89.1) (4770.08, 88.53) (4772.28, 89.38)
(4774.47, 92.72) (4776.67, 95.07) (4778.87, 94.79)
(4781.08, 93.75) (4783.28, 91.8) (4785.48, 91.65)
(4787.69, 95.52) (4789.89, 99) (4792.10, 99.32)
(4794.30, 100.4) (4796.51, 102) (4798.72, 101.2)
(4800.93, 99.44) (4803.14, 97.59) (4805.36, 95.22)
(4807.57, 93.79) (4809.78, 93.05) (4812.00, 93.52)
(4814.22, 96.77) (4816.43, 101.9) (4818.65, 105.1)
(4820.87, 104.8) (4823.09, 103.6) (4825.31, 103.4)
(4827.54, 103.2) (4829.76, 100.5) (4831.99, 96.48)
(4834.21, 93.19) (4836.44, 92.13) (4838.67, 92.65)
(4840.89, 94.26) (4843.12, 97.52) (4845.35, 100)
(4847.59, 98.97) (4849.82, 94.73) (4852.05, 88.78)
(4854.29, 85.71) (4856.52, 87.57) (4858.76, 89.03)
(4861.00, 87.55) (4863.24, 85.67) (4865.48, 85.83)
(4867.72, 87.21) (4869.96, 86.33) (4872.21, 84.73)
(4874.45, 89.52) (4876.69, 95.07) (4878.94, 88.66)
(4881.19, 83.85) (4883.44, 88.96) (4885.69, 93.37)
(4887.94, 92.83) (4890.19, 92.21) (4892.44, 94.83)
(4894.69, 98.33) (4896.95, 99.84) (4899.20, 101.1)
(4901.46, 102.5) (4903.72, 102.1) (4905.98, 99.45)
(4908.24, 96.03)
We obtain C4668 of 2.0 angstrom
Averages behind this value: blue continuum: 93.4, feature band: 91.3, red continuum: 93.4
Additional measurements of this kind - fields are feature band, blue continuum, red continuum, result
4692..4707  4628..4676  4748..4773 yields 0.9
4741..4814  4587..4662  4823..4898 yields -1.0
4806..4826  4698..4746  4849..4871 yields -2.3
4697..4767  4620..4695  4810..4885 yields 0.9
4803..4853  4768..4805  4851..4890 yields -3.0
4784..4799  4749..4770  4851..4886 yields -1.4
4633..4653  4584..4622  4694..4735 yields 0.3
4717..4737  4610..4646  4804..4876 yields -0.3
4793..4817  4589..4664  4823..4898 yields -1.3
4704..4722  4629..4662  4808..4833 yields 0.3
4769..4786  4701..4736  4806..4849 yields 0.6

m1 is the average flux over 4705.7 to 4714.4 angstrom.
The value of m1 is 88.7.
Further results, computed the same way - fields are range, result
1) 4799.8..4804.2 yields 98.6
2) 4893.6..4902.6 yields 100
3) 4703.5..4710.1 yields 85.5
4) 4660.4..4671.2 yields 93.8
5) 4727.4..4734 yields 89.1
